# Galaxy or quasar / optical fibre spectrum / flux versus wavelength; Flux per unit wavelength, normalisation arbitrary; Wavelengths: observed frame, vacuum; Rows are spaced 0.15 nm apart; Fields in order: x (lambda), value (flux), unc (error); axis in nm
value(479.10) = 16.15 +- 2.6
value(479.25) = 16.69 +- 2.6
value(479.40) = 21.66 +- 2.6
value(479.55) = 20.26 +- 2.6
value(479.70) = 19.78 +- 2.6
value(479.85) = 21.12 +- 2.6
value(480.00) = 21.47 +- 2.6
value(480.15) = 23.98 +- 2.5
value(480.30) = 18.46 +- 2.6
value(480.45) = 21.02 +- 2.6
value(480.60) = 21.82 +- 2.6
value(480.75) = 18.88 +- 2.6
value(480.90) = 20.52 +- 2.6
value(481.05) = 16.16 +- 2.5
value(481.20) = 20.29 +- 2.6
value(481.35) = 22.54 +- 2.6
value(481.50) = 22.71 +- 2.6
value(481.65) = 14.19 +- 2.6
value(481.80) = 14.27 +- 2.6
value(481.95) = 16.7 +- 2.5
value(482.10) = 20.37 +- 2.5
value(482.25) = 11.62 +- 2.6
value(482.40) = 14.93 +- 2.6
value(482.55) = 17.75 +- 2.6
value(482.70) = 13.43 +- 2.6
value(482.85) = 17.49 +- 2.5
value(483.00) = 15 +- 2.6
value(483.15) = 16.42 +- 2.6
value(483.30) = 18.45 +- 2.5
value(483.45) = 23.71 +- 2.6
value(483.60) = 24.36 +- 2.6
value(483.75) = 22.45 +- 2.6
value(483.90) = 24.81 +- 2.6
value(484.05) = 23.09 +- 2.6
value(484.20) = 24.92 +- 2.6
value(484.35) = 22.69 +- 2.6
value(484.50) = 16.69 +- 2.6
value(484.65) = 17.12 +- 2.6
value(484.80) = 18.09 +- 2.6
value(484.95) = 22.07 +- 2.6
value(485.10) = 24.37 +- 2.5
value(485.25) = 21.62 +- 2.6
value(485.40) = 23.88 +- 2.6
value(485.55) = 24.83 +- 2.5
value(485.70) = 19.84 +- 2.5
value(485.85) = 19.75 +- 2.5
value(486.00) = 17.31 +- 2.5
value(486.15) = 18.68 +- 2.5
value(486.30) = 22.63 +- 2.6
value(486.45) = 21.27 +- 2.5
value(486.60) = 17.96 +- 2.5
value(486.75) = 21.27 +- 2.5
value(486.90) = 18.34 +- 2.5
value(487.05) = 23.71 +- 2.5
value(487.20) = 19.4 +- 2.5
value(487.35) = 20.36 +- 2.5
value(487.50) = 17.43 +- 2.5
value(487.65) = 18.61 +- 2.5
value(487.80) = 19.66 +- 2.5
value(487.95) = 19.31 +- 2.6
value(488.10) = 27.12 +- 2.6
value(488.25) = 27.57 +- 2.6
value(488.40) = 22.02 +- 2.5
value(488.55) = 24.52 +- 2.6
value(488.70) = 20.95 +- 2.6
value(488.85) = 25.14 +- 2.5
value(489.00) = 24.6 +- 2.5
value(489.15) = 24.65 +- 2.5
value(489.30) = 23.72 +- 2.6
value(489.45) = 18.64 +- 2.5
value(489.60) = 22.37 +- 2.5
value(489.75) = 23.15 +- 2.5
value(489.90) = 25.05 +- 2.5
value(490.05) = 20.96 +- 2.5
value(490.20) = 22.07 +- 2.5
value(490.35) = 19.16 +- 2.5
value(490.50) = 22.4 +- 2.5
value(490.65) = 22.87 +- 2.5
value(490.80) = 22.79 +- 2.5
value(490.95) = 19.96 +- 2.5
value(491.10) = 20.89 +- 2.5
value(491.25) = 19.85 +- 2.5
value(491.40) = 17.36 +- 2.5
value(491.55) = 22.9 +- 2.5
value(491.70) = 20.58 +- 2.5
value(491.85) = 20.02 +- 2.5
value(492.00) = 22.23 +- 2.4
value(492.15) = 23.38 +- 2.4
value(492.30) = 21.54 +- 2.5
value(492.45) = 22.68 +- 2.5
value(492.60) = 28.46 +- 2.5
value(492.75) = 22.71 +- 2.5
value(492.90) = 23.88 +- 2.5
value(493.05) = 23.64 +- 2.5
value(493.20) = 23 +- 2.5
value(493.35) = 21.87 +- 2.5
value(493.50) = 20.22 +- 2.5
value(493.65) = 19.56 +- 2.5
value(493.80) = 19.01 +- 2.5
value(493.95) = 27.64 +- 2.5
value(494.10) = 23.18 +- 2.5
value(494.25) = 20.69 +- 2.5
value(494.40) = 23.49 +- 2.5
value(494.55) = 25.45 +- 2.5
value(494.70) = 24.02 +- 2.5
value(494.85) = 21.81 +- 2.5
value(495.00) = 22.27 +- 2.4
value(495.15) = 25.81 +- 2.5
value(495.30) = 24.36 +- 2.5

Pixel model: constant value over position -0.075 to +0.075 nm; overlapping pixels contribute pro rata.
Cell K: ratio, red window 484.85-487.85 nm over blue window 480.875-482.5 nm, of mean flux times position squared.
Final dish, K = 1.20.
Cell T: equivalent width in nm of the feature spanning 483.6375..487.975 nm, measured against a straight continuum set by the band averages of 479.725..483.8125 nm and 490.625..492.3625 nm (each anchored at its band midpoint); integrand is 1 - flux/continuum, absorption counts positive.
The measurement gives -0.219 nm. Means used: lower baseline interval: 18.9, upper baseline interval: 21.1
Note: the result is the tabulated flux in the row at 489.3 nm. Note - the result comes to 23.72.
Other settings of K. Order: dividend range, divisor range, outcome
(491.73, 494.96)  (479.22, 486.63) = 1.20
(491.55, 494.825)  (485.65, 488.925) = 1.11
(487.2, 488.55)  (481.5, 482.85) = 1.39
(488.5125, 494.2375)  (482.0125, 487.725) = 1.15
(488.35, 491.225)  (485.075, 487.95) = 1.11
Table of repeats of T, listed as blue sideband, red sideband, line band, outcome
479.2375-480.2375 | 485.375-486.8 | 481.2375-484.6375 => 0.29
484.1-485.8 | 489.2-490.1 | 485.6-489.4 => 0.10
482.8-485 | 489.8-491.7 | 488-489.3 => -0.21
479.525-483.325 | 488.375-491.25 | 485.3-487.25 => 0.00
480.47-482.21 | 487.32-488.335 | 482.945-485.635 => -0.18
